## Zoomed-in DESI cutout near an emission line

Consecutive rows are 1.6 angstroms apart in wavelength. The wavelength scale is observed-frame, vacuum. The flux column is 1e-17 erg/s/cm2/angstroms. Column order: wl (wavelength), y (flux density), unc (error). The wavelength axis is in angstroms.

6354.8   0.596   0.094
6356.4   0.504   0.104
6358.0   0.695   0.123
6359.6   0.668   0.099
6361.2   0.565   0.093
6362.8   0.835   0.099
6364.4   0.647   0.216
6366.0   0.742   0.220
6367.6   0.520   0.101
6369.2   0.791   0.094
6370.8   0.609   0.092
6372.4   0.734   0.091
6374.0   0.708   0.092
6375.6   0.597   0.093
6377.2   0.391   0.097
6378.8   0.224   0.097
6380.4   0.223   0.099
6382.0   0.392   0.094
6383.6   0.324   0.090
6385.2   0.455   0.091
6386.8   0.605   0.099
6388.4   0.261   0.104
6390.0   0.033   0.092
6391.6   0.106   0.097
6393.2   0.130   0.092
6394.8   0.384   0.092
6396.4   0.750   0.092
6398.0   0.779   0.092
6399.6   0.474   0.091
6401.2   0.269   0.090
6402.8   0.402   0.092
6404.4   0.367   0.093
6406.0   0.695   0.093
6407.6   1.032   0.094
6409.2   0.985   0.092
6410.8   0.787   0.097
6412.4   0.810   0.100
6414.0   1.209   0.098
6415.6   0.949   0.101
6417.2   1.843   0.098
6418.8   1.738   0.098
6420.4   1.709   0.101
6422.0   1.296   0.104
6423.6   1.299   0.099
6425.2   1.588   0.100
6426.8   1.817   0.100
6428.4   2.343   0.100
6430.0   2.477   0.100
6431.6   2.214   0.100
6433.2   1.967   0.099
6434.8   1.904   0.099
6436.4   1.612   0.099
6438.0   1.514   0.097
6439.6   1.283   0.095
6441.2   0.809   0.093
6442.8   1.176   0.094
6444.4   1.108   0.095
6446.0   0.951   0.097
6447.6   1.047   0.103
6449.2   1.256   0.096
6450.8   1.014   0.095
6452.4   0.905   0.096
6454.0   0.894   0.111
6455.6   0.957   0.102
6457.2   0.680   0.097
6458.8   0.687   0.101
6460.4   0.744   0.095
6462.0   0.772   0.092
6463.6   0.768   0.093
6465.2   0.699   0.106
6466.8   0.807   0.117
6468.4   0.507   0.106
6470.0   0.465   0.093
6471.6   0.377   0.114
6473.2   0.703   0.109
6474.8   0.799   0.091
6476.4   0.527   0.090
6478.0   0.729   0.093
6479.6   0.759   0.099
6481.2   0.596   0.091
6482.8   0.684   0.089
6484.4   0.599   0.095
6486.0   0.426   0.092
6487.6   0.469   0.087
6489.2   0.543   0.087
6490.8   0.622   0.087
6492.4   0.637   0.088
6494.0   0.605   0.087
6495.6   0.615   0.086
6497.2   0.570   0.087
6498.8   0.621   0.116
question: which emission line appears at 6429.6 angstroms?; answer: C IV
